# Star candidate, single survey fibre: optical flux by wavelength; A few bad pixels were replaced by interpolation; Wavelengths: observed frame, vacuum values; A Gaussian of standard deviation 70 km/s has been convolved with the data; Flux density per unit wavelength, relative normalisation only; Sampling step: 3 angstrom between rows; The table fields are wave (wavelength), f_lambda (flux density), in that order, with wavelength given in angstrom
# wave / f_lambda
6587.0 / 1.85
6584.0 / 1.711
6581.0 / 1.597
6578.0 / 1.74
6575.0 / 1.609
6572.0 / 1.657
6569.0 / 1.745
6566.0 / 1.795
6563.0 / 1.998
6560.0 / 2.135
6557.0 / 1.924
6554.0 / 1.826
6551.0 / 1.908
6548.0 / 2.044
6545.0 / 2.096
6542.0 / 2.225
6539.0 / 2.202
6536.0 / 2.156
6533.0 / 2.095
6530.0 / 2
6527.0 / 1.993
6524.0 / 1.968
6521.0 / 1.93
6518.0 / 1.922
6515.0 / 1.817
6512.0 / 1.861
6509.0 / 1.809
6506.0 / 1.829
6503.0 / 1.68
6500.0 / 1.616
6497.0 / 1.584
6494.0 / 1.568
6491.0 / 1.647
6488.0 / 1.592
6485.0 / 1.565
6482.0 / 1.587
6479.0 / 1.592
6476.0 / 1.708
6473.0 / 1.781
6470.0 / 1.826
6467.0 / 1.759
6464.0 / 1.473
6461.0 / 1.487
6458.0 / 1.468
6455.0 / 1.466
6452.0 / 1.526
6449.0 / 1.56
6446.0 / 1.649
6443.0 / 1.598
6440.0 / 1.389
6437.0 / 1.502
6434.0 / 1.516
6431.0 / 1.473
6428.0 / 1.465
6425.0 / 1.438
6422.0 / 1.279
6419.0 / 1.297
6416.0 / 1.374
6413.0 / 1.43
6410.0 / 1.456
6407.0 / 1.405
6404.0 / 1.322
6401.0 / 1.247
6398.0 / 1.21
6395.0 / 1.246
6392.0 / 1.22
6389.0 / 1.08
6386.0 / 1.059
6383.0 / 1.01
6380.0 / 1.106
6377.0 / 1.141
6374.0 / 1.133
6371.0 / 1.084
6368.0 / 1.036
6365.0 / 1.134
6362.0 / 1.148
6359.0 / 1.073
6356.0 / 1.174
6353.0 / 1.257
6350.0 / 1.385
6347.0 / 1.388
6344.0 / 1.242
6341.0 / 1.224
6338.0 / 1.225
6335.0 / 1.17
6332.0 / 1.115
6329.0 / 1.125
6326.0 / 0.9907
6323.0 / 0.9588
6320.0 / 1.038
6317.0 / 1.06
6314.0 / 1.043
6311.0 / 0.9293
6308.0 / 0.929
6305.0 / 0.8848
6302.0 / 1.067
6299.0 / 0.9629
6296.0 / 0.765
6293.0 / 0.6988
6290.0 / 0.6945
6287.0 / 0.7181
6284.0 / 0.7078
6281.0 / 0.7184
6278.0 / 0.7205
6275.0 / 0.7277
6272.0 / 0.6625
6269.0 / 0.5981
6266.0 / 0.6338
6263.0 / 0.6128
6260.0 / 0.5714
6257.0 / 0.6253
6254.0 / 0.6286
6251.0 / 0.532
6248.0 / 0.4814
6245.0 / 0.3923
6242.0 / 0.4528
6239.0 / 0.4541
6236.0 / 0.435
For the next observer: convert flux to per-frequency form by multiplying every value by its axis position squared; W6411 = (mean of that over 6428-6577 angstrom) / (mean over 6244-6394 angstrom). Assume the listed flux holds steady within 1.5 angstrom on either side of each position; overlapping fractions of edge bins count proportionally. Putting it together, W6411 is 2.0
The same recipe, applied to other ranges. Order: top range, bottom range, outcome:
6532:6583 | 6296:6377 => 1.87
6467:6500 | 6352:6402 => 1.50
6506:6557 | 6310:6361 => 1.84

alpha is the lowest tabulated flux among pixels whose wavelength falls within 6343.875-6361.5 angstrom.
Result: 1.073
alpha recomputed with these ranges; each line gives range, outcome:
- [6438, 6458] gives 1.389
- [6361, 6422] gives 1.01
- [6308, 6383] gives 0.929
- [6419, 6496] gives 1.279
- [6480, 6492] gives 1.565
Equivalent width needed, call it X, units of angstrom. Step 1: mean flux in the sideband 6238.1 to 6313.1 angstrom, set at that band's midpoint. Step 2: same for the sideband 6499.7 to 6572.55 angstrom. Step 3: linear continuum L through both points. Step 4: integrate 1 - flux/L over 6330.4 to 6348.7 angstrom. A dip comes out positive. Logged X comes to -4.2 angstrom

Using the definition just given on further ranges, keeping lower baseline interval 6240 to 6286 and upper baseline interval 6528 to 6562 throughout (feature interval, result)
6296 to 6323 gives -4.2 angstrom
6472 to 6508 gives 2.5 angstrom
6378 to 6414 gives 1.7 angstrom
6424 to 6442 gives 0.1 angstrom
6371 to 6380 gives 0.5 angstrom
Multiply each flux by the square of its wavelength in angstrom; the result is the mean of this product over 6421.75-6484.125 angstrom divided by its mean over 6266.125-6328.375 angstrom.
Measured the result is 1.94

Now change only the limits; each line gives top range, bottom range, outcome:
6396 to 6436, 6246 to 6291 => 2.26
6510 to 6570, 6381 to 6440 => 1.57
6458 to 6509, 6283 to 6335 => 1.86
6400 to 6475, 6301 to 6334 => 1.53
